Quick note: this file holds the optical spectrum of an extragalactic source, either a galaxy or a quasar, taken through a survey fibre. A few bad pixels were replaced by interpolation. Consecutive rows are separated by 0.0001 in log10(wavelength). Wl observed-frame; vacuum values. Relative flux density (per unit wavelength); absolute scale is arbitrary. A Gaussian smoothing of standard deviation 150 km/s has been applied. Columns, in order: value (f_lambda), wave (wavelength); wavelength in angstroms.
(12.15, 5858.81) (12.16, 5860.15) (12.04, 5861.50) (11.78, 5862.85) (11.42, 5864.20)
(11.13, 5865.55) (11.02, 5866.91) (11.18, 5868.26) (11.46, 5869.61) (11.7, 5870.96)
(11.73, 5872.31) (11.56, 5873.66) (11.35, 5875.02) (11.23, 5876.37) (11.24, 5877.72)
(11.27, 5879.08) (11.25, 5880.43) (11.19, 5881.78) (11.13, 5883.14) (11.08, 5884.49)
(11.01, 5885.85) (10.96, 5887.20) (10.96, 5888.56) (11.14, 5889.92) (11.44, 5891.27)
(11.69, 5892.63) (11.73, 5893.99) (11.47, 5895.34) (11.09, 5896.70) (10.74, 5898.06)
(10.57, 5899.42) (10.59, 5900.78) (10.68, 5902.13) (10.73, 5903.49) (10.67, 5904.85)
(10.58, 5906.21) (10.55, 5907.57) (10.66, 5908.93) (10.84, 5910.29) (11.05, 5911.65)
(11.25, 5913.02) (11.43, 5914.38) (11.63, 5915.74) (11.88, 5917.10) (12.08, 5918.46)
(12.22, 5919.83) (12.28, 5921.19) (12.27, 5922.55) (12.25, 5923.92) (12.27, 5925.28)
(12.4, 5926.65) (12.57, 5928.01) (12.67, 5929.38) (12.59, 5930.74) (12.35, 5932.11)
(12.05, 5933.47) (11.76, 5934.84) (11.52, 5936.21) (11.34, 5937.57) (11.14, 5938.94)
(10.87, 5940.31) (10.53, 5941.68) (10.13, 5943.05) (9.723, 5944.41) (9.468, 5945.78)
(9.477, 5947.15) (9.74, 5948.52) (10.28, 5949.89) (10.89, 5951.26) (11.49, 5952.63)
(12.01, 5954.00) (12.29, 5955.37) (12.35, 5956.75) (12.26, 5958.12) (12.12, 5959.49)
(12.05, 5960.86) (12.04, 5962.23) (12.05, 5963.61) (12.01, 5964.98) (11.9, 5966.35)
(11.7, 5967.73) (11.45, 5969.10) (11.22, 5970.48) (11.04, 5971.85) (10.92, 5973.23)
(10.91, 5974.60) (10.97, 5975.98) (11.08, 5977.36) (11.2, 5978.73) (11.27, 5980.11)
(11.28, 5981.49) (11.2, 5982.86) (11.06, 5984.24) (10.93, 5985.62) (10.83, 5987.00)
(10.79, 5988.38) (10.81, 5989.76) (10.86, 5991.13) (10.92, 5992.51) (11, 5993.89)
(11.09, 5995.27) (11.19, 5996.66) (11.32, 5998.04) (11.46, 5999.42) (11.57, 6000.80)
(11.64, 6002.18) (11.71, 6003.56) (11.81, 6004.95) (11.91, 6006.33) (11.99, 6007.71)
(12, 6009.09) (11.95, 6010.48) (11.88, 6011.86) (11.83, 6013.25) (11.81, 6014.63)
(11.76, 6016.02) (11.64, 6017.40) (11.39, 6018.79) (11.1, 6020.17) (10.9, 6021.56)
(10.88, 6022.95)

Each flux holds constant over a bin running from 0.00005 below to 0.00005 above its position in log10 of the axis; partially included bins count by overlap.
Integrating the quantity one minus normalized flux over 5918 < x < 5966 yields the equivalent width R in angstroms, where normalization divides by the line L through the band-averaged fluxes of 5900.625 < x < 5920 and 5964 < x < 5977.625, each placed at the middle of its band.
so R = -1.5 angstroms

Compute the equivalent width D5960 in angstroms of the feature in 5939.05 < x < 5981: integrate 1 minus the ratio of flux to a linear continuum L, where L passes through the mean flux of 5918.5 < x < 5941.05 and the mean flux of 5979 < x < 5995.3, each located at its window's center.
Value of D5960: 1.1 angstroms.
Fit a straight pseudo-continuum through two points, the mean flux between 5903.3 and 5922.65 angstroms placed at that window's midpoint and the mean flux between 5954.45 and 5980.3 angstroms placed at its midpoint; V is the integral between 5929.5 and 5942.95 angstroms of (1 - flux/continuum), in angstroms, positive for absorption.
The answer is -0.1 angstroms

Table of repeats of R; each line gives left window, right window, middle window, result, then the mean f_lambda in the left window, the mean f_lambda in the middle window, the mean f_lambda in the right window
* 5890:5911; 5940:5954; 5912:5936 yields -3.3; 10.9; 12.1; 10.3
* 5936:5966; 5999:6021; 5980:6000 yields 0.8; 11.2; 11.1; 11.7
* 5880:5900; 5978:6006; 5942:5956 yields 0.8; 11.2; 10.5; 11.2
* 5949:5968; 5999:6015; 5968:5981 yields 0.7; 11.8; 11.1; 11.8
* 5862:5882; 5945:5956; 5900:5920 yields -0.1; 11.4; 11.1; 10.7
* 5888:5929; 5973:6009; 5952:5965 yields -0.9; 11.4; 12.1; 11.2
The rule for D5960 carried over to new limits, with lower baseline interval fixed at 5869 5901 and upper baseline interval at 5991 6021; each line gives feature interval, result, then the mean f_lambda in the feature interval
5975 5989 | 0.5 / 11.1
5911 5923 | -0.5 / 11.8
